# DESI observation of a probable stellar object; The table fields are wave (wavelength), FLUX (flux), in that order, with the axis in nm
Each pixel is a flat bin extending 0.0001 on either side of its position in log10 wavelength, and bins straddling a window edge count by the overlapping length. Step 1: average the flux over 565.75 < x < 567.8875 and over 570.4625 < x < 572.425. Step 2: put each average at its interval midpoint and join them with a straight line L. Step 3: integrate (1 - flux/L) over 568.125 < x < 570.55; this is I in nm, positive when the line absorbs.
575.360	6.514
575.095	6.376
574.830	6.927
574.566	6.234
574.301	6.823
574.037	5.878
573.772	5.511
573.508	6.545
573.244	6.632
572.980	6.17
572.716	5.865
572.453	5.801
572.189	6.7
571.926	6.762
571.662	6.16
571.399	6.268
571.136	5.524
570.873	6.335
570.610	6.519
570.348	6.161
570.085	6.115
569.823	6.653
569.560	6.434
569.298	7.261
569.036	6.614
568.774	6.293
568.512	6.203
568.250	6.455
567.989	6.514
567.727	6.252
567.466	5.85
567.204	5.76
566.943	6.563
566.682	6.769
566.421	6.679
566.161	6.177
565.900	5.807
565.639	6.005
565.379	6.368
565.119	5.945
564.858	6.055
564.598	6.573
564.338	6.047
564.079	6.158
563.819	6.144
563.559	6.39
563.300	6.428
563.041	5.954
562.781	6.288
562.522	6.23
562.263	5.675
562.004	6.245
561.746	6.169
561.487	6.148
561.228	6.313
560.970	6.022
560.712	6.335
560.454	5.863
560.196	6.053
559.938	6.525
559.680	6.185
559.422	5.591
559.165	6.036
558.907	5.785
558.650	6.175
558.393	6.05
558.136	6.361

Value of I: -0.08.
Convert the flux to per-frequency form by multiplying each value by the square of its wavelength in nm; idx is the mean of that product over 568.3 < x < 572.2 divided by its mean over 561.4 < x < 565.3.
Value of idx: 1.06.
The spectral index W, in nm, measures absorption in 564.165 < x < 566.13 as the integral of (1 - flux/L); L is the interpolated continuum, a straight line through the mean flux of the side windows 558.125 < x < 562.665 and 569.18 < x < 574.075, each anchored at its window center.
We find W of 0.02 nm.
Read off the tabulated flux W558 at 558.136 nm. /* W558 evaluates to 6.361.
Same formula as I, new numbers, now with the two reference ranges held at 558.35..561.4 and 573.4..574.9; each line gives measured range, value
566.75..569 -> -0.025 nm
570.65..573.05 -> 0.026 nm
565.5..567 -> -0.036 nm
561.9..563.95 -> -0.014 nm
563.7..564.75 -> -0.014 nm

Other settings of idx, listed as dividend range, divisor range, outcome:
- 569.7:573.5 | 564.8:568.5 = 1.02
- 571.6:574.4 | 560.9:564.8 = 1.05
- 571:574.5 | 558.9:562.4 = 1.07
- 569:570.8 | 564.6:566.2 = 1.09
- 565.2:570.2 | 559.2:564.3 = 1.06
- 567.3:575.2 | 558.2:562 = 1.08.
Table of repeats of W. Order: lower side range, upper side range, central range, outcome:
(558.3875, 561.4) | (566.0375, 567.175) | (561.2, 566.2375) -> 0.12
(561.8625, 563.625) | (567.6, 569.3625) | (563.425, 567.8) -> 0.08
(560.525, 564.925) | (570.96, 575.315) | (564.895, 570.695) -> -0.10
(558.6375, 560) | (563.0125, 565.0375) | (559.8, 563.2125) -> -0.02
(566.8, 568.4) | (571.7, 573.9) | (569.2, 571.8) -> -0.04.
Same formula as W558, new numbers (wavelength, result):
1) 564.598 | 6.573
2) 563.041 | 5.954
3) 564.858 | 6.055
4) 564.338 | 6.047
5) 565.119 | 5.945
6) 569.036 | 6.614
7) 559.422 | 5.591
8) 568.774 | 6.293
